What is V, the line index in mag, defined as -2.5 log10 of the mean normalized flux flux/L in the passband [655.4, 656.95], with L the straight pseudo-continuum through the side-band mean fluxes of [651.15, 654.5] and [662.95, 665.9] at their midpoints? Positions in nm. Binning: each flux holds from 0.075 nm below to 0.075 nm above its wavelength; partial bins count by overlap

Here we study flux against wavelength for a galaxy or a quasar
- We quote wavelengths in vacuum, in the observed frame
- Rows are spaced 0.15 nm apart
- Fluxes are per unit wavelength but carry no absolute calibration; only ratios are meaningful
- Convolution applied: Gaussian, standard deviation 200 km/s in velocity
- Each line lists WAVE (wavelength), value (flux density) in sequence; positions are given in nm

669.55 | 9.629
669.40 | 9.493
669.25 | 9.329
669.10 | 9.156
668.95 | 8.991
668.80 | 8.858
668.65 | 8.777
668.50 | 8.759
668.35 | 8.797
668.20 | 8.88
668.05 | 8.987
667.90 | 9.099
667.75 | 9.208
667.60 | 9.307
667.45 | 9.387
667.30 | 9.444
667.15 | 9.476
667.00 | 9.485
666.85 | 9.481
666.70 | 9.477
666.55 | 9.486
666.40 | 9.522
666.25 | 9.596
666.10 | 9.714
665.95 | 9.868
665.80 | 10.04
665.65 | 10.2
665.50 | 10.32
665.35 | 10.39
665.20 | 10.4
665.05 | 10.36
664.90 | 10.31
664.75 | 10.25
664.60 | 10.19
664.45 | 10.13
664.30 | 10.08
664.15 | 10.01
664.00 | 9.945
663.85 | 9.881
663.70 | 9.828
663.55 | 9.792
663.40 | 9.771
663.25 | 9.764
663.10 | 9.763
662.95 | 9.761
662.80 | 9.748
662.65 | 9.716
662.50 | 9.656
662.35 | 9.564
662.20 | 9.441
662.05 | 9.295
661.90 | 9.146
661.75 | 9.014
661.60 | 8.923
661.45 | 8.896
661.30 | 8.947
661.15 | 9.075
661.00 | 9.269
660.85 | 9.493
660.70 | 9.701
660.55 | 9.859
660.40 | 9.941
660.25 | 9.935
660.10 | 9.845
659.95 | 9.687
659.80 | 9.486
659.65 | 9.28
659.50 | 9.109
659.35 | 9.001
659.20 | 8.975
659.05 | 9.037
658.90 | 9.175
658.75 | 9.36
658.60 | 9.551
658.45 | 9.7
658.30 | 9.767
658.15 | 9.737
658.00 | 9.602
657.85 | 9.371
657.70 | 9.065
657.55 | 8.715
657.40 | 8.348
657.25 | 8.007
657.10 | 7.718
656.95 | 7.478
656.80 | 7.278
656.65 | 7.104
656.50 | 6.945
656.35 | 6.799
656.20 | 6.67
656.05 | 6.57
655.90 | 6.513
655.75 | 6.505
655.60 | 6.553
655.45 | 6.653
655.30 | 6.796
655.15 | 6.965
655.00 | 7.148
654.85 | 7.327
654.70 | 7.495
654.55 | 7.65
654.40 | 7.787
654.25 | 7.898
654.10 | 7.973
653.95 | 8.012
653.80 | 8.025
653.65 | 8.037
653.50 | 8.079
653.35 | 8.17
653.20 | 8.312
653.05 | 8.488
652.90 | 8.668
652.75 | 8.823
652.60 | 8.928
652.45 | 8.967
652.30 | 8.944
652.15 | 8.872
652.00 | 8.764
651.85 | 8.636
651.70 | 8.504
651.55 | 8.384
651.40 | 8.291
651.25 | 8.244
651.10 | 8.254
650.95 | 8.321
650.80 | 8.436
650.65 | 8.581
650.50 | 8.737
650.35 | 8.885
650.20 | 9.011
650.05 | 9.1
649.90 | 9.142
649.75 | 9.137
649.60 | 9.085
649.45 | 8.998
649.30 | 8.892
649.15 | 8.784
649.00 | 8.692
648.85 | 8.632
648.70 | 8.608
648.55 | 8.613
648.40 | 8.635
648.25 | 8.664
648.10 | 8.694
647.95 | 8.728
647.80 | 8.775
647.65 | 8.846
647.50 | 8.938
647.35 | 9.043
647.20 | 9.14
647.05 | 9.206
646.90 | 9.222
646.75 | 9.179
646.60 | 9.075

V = 0.29 mag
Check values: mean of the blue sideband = 8.39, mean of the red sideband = 10.1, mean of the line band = 6.8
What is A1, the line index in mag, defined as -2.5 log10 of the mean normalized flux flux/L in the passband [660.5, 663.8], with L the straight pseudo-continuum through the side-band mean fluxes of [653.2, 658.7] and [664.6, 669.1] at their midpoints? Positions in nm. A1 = -0.078 mag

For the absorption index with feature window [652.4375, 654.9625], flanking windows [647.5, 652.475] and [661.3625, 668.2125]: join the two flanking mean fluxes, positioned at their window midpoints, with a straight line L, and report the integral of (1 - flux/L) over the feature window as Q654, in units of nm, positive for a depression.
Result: 0.237 nm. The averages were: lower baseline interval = 8.72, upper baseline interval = 9.68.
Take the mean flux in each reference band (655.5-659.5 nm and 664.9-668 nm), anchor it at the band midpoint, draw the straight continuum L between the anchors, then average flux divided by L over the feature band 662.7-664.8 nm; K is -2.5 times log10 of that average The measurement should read -0.07 mag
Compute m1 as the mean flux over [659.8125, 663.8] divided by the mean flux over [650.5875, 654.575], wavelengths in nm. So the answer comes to 1.1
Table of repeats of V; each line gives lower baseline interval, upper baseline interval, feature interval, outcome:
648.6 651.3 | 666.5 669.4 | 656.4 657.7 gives 0.15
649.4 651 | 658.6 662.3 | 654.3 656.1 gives 0.28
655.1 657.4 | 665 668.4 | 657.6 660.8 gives -0.22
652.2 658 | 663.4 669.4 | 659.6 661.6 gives -0.10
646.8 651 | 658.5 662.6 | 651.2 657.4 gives 0.17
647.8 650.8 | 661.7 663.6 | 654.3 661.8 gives 0.11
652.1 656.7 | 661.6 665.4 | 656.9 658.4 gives -0.05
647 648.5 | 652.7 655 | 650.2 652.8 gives -0.04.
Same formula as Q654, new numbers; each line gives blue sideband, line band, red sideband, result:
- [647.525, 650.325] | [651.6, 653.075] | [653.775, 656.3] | -0.16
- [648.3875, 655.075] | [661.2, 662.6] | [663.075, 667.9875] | 0.04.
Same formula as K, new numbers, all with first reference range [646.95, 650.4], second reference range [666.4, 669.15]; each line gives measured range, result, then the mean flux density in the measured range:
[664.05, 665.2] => -0.12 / 10.2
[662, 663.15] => -0.06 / 9.62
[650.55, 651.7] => 0.07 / 8.38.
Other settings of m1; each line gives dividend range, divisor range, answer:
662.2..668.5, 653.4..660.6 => 1.18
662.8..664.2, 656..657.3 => 1.37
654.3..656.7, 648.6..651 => 0.79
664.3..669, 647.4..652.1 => 1.10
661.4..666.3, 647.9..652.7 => 1.13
